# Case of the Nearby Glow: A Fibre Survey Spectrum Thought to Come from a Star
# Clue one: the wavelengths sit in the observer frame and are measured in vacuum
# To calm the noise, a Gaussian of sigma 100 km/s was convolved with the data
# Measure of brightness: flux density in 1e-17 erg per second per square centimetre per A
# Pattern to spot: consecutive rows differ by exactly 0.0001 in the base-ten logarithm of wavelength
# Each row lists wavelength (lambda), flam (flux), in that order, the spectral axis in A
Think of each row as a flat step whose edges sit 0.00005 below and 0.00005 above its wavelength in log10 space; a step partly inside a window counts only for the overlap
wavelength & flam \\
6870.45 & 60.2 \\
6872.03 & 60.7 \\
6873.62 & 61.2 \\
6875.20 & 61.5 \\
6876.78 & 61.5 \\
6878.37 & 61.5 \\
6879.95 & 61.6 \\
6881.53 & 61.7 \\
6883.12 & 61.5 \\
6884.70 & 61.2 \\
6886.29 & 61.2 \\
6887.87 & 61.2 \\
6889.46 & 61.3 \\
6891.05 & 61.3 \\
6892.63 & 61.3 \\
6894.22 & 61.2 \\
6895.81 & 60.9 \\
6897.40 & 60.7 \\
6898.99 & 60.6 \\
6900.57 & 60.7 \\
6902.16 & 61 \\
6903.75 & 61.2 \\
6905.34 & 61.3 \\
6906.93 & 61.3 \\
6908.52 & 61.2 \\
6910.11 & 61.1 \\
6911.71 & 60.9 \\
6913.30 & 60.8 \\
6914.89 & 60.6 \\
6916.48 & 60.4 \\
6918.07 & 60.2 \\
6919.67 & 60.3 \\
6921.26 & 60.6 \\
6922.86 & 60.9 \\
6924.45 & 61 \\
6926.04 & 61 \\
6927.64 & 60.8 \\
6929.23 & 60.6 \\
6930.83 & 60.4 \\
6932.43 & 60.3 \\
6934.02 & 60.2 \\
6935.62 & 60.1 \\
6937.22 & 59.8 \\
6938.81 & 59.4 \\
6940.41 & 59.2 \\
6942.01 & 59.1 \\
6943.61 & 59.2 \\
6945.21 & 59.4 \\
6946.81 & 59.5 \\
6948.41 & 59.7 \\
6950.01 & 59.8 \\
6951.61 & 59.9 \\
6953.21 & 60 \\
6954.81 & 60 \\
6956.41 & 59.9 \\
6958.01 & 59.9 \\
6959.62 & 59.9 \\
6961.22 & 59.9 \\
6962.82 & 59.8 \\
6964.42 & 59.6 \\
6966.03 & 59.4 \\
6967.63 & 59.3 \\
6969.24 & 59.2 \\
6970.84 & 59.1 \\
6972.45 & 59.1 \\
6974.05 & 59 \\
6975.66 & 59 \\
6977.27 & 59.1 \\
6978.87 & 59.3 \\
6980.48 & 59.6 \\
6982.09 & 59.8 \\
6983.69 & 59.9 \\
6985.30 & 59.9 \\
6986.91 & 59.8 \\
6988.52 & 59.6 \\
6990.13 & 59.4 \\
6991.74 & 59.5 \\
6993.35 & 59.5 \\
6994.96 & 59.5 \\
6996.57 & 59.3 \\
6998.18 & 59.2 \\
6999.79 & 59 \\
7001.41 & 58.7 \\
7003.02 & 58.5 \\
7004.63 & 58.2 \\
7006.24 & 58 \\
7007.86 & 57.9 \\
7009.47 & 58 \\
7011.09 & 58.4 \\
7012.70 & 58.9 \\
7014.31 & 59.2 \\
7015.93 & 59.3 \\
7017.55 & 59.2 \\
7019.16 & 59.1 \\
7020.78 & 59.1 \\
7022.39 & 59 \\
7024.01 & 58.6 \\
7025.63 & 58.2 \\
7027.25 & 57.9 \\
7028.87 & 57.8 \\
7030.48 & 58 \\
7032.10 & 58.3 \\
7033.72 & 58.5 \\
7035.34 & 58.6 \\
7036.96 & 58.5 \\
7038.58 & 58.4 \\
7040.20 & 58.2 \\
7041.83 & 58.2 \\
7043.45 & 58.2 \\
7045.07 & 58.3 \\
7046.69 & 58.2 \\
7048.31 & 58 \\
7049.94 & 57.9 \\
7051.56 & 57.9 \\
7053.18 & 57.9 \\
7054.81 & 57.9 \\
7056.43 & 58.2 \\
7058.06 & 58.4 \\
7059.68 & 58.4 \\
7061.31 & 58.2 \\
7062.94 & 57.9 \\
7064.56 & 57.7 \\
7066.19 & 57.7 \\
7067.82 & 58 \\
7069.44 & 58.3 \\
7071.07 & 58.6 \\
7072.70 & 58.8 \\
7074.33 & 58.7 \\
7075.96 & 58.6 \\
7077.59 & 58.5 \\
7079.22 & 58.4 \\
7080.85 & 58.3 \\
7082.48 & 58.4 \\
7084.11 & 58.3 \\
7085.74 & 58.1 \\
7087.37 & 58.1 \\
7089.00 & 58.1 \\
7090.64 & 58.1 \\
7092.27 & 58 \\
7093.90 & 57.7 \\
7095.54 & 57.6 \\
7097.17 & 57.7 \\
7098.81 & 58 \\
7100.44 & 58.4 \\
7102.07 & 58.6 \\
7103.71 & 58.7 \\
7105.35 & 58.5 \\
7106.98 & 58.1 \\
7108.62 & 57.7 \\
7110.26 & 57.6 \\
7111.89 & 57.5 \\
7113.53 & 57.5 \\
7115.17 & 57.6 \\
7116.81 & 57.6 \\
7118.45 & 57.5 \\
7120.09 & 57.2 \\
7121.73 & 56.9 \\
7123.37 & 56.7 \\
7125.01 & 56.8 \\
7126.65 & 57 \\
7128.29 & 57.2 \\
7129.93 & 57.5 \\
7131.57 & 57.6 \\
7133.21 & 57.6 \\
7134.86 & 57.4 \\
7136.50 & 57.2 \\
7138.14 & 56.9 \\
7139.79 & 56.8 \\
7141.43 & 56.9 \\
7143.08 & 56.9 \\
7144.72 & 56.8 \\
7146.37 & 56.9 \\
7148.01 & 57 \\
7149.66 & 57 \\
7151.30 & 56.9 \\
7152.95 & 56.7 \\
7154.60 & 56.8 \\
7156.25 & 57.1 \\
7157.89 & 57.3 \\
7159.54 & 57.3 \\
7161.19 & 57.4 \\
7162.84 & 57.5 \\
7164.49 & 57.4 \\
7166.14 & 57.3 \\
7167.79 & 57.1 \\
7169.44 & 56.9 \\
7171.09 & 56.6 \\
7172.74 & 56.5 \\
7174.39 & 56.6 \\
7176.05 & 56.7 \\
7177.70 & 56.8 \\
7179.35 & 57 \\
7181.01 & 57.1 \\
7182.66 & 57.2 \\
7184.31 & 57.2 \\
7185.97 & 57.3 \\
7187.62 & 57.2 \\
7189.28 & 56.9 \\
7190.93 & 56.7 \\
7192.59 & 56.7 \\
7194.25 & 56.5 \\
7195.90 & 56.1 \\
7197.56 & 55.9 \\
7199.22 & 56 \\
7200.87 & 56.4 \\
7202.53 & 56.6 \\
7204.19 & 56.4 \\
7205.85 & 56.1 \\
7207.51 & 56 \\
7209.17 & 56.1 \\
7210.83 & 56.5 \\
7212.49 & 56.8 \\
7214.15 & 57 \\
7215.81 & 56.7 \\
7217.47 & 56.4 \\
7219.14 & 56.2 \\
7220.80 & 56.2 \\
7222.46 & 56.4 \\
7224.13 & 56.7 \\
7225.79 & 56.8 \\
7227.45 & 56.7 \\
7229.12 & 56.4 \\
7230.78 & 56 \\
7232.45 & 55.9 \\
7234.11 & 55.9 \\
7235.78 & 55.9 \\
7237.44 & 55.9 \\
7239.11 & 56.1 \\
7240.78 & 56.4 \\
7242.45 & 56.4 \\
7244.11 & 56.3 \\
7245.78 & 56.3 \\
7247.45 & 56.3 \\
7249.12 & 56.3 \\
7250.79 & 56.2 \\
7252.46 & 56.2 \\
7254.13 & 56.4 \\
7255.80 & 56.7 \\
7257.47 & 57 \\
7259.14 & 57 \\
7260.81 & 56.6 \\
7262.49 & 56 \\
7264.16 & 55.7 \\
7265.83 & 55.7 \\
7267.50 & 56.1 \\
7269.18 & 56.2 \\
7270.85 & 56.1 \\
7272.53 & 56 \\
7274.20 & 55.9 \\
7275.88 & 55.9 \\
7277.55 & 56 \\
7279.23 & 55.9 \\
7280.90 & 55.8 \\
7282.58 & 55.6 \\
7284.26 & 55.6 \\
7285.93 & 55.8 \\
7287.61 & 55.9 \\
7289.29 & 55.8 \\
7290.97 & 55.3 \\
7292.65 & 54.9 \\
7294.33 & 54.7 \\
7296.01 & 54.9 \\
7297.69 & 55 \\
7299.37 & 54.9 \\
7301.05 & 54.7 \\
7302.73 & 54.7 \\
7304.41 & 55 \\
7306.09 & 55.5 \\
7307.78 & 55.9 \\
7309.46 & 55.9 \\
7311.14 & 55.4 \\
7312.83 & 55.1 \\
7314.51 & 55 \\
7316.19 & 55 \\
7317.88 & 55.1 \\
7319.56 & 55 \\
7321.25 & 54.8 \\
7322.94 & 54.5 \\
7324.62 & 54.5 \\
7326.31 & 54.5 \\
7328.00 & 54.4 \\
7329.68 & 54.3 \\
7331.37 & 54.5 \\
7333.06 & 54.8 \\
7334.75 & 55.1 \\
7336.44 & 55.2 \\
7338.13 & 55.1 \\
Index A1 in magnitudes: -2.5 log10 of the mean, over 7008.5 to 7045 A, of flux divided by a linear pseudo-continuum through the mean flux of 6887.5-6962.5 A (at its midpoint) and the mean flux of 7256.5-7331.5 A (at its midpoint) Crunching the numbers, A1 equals 0.01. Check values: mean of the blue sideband 60.4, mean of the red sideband 55.4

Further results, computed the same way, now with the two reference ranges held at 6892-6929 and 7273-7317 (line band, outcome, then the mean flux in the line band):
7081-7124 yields 0.005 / 57.9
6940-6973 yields 0.012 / 59.6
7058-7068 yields 0.013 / 58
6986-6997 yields 0.004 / 59.5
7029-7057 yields 0.015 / 58.2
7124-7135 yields 0.009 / 57.3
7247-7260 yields -0.010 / 56.5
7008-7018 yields 0.012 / 58.7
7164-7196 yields 0.002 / 56.9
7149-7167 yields 0.004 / 57.2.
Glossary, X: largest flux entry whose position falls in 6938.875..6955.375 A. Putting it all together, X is 60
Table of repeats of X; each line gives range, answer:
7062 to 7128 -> 58.8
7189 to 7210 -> 56.9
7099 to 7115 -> 58.7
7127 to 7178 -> 57.6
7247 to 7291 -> 57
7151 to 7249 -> 57.5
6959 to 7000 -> 59.9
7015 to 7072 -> 59.3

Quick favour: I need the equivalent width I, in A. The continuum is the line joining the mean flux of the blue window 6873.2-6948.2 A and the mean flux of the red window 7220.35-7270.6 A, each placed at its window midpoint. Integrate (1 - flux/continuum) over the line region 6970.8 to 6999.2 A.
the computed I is 0.1 A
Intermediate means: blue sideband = 60.7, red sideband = 56.3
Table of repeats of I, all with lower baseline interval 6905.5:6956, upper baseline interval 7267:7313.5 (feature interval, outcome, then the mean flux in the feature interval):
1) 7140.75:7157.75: 0.1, 56.9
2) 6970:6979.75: 0.1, 59.1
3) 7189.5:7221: 0.1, 56.4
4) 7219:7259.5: -0.1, 56.3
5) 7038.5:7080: 0.2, 58.2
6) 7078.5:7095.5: 0.0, 58.1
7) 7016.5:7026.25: 0.0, 58.9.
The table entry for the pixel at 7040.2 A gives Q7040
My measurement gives 58.2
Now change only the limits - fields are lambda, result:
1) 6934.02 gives 60.2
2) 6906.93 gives 61.3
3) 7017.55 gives 59.2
